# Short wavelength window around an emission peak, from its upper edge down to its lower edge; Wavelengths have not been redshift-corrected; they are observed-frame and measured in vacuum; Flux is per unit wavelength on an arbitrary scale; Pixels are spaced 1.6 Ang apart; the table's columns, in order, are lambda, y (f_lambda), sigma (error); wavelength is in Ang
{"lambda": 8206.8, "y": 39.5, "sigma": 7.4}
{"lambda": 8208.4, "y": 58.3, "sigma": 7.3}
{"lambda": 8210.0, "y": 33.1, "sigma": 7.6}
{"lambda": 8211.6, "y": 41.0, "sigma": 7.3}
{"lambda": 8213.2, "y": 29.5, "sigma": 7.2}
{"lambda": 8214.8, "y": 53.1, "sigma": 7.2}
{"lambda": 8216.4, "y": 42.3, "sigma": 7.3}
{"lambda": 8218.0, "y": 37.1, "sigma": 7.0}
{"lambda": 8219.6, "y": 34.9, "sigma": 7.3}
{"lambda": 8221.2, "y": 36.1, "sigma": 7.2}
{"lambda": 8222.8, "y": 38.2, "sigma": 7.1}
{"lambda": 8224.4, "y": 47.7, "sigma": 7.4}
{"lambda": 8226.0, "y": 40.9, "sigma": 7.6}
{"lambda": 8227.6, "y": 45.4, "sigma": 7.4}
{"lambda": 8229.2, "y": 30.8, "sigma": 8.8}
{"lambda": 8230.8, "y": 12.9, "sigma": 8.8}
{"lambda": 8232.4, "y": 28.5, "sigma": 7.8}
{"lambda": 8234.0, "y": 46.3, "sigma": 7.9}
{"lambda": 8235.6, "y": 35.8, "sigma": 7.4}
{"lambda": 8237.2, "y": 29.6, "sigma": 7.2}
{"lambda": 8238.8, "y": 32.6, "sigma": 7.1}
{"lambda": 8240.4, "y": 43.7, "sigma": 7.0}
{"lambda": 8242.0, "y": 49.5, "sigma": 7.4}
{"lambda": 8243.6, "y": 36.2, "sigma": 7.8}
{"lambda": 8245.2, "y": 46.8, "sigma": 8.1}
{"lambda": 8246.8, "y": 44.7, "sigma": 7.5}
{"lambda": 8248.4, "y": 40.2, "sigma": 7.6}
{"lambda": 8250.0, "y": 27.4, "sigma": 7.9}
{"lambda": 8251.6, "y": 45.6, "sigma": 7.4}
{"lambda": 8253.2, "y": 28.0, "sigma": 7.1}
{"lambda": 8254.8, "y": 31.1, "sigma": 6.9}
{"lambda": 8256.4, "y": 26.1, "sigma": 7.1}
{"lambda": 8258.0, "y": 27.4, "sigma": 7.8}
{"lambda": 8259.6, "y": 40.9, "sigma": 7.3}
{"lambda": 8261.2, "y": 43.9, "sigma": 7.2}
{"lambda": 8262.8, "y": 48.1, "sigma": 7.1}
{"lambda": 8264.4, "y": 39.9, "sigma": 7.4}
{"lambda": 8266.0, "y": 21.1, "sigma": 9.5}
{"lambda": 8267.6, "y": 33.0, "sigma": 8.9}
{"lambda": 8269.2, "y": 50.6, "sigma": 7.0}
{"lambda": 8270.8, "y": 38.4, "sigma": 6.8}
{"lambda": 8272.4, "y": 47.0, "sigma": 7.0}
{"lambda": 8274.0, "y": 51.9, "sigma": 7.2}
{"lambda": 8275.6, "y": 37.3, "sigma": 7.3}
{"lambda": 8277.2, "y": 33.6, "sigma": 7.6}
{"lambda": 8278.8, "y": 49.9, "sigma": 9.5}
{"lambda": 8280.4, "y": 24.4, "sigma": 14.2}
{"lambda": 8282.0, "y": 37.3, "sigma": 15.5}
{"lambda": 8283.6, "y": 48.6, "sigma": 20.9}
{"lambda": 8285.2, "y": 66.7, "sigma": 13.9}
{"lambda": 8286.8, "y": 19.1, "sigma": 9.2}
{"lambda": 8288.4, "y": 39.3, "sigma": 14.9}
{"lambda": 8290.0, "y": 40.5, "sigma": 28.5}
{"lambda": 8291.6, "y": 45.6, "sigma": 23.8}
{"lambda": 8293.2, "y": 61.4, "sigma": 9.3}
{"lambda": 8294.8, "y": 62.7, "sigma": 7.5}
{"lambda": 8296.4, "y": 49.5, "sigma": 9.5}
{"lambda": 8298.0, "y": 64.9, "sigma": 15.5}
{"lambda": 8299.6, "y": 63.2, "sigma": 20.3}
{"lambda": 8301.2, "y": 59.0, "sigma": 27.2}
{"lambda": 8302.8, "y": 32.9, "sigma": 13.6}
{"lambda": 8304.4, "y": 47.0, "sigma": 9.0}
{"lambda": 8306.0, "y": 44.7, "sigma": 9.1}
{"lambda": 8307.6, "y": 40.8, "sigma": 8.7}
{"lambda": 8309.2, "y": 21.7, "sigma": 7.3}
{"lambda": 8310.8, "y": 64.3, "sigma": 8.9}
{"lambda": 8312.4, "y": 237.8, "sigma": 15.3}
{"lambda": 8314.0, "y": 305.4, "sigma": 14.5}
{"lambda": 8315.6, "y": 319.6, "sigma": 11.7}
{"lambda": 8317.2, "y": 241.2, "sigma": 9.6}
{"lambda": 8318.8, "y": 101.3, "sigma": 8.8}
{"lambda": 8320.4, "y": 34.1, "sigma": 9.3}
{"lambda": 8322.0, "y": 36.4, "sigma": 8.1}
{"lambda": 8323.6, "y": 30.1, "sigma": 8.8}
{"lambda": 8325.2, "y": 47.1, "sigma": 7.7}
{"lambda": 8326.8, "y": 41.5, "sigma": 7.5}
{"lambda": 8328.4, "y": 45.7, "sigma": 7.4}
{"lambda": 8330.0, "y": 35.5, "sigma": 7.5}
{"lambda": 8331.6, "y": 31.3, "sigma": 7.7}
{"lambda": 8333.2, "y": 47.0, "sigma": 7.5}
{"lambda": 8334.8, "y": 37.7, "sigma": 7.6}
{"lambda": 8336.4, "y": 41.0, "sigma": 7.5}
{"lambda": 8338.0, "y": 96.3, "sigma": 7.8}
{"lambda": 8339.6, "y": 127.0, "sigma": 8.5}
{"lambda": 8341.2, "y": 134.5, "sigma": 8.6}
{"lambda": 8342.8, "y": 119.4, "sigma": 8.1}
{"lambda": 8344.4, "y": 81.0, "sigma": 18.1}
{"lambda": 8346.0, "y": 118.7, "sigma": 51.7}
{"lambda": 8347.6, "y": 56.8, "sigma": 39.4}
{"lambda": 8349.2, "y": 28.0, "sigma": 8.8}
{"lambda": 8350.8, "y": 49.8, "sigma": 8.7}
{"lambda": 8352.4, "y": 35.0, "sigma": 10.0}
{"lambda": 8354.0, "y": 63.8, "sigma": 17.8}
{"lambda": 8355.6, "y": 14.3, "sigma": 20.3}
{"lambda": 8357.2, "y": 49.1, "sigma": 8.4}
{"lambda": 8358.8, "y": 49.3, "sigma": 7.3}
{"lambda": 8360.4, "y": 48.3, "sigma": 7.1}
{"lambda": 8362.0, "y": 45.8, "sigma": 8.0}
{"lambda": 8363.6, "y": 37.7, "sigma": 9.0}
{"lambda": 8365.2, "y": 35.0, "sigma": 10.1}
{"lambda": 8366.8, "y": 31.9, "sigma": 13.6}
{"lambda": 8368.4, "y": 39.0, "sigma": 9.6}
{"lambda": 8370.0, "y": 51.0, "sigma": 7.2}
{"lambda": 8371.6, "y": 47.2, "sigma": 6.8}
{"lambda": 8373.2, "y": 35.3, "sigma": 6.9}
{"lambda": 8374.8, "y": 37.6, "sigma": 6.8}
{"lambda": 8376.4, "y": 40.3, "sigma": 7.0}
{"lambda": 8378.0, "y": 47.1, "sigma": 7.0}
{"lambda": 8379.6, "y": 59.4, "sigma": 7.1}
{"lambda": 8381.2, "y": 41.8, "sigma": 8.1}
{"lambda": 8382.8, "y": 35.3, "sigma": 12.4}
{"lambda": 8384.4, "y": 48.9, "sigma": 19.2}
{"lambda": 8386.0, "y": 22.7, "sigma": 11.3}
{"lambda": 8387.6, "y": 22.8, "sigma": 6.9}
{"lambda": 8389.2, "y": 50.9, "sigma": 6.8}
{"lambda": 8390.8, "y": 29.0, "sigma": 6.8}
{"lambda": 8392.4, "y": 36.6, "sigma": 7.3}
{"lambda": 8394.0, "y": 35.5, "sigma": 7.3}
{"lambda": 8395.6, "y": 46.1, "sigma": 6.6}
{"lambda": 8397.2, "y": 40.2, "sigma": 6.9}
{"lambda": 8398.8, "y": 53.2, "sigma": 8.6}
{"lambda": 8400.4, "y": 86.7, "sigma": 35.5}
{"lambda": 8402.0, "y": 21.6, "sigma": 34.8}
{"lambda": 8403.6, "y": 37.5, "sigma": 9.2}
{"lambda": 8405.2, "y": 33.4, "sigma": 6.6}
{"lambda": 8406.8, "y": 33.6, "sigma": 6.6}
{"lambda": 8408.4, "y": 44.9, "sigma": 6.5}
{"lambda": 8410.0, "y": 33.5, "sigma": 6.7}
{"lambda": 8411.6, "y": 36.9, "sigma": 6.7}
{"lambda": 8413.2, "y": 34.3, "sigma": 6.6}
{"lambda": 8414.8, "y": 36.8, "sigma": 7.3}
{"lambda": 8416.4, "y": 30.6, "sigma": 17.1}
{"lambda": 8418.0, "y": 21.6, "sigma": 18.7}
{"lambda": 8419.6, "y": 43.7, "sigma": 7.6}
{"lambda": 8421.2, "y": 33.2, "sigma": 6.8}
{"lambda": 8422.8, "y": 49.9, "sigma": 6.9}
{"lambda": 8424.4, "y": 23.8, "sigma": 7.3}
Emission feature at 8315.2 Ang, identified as H-alpha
